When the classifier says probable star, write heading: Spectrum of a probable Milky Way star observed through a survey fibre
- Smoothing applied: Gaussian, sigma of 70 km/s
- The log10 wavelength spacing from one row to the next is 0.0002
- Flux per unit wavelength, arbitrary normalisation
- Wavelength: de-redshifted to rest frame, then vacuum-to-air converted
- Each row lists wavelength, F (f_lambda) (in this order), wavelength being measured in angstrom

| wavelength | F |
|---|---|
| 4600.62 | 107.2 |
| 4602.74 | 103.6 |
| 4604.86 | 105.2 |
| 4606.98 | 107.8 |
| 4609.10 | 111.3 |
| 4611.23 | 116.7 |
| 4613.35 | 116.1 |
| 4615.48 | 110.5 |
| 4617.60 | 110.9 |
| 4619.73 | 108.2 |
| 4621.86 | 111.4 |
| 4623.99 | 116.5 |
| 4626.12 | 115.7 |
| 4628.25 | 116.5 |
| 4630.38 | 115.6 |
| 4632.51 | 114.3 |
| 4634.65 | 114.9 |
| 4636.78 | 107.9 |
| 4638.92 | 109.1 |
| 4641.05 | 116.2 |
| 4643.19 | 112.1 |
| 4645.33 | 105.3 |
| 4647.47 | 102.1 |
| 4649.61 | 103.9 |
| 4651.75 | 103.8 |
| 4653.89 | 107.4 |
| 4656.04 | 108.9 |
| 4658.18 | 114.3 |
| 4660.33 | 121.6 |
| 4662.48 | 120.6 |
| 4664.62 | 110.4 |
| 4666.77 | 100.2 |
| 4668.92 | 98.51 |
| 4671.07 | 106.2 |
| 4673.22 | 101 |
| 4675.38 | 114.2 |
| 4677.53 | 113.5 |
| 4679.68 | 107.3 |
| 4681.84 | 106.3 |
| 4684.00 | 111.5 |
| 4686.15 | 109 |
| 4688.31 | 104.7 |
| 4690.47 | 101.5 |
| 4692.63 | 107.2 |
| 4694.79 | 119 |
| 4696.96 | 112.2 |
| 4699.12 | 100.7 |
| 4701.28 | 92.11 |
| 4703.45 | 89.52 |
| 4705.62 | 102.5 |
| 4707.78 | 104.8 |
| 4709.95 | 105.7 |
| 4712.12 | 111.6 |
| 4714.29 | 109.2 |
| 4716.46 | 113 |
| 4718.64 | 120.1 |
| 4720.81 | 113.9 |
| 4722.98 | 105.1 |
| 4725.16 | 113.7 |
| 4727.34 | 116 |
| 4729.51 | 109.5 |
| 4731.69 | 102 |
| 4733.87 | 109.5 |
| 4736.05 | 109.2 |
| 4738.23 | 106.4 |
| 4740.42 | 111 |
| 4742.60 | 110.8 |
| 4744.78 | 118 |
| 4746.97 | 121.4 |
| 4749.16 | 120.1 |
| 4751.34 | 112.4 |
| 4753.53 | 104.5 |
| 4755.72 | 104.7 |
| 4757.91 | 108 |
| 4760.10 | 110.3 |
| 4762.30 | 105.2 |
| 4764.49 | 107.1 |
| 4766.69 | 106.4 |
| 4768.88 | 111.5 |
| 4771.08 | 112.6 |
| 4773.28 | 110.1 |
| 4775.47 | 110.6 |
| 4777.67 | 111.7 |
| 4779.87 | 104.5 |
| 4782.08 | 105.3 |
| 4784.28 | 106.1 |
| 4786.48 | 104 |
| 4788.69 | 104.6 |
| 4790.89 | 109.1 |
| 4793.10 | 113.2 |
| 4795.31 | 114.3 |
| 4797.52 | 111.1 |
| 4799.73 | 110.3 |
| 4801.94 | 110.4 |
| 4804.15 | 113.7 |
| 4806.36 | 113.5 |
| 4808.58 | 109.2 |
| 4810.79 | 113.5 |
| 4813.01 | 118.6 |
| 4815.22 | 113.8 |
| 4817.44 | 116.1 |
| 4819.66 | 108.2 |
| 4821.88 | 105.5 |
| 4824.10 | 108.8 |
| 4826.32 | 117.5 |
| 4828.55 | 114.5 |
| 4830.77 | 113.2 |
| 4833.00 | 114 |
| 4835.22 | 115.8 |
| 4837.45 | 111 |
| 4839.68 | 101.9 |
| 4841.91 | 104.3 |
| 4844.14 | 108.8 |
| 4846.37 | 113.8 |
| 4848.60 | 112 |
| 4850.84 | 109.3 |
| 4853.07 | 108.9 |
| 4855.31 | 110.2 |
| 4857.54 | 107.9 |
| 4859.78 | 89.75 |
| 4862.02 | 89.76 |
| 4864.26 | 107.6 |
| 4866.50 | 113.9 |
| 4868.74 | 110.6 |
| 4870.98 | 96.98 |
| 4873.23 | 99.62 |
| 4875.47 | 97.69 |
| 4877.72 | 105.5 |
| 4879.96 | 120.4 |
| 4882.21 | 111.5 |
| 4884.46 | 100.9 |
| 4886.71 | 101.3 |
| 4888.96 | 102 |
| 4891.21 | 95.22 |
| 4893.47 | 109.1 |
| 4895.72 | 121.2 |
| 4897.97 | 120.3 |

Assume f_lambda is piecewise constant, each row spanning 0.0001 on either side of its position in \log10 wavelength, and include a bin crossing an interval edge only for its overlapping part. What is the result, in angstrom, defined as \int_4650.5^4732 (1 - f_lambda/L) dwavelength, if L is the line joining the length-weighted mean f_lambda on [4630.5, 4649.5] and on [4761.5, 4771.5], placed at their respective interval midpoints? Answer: 0.96 angstrom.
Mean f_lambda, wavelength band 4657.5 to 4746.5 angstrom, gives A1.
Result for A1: 109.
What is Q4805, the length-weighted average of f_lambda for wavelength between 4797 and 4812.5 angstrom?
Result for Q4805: 112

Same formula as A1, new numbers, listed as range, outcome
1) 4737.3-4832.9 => 111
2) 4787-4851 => 111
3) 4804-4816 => 114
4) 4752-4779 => 109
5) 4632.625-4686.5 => 109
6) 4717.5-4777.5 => 111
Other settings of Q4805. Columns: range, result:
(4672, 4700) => 108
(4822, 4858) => 111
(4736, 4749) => 114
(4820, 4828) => 111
